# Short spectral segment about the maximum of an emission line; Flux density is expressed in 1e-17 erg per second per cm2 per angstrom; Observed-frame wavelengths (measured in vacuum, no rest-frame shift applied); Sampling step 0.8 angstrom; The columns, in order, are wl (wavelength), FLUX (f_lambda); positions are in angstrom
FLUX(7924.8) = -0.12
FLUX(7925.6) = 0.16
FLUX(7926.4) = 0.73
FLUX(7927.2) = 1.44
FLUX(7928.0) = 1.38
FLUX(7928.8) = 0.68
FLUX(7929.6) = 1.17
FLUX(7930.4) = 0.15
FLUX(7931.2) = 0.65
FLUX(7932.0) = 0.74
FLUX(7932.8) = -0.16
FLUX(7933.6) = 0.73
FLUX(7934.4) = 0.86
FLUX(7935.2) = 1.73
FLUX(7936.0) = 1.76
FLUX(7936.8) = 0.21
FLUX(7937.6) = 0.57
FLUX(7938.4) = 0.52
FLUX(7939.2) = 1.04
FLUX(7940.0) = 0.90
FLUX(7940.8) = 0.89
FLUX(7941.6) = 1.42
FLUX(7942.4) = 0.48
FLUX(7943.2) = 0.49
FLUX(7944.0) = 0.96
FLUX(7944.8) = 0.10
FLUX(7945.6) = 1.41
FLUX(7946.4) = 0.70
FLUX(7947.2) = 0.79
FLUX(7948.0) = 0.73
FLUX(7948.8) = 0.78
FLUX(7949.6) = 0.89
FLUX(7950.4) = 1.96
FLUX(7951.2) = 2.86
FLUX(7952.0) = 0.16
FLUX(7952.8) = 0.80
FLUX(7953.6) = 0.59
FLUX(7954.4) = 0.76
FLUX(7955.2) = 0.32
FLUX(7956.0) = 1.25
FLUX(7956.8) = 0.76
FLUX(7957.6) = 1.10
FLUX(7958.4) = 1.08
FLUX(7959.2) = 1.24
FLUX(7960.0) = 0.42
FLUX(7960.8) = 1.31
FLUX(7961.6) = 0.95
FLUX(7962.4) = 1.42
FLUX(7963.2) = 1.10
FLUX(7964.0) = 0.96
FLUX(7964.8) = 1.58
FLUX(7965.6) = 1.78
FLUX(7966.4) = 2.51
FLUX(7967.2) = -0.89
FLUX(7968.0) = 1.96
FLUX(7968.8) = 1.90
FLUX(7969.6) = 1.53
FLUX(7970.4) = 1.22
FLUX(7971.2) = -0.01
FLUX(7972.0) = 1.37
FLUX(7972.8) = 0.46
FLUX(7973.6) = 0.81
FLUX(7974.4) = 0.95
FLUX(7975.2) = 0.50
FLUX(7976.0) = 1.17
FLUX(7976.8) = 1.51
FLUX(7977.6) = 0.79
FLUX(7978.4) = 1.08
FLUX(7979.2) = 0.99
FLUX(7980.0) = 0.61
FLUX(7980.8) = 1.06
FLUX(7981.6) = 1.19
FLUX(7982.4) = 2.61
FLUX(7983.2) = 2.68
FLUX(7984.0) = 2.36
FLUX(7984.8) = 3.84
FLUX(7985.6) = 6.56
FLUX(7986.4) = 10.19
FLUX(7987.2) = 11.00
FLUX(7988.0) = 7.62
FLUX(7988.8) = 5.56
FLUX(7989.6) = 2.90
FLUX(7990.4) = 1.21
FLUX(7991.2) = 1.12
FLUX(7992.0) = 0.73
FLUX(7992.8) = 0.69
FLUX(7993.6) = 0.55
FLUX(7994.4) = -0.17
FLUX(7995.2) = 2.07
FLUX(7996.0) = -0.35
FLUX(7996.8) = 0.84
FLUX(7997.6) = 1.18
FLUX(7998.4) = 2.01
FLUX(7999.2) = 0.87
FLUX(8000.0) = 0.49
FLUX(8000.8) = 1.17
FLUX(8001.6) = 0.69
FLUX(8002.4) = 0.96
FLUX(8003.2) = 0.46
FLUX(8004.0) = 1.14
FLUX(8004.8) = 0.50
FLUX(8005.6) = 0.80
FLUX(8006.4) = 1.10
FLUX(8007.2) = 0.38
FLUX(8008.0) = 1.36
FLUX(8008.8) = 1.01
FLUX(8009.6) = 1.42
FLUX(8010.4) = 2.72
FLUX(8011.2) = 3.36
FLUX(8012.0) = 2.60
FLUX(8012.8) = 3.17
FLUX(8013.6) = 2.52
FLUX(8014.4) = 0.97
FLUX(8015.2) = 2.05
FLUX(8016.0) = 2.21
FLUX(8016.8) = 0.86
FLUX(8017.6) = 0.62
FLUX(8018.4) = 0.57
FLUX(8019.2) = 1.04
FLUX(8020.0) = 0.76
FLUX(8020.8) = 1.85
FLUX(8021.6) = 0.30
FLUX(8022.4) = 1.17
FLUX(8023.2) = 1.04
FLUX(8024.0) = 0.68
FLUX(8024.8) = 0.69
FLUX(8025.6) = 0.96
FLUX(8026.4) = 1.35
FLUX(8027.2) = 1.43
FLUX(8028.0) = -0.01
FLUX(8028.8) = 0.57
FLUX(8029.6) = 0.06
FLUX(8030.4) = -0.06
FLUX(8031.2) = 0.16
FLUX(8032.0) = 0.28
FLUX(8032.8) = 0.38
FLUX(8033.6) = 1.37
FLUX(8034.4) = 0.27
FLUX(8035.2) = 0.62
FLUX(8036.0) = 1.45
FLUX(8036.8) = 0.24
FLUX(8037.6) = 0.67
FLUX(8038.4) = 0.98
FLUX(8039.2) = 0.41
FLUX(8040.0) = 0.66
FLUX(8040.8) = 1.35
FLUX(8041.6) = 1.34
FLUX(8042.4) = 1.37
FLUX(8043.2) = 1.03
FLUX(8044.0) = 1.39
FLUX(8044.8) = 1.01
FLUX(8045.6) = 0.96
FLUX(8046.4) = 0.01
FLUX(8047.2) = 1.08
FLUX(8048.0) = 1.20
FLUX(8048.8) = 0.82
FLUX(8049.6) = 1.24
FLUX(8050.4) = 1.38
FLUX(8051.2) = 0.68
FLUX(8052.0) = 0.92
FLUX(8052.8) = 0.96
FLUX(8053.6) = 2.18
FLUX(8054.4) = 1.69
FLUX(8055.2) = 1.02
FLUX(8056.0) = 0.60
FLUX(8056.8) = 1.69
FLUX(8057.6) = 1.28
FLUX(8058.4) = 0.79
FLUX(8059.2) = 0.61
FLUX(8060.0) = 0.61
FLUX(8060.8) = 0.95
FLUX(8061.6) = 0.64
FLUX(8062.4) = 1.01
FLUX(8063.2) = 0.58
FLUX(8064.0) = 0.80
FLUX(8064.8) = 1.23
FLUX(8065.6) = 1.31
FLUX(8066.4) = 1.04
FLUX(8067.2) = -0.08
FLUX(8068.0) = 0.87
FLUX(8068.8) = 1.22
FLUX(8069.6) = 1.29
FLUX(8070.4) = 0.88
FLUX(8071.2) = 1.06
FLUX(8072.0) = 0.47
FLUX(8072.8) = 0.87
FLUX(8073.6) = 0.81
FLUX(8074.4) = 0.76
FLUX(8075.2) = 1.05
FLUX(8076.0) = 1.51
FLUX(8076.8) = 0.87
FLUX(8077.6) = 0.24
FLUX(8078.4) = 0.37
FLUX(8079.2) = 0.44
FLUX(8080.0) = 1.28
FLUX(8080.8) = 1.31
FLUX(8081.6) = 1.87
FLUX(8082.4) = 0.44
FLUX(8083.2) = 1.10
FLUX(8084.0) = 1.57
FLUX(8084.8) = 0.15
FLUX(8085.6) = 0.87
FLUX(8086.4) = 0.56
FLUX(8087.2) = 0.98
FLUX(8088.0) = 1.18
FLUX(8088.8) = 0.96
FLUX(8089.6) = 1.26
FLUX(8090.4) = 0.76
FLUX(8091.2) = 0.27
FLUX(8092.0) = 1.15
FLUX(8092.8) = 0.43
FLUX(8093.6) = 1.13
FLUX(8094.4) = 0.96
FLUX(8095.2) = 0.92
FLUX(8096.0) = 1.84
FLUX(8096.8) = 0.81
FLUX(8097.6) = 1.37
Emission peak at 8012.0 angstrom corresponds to [N II]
